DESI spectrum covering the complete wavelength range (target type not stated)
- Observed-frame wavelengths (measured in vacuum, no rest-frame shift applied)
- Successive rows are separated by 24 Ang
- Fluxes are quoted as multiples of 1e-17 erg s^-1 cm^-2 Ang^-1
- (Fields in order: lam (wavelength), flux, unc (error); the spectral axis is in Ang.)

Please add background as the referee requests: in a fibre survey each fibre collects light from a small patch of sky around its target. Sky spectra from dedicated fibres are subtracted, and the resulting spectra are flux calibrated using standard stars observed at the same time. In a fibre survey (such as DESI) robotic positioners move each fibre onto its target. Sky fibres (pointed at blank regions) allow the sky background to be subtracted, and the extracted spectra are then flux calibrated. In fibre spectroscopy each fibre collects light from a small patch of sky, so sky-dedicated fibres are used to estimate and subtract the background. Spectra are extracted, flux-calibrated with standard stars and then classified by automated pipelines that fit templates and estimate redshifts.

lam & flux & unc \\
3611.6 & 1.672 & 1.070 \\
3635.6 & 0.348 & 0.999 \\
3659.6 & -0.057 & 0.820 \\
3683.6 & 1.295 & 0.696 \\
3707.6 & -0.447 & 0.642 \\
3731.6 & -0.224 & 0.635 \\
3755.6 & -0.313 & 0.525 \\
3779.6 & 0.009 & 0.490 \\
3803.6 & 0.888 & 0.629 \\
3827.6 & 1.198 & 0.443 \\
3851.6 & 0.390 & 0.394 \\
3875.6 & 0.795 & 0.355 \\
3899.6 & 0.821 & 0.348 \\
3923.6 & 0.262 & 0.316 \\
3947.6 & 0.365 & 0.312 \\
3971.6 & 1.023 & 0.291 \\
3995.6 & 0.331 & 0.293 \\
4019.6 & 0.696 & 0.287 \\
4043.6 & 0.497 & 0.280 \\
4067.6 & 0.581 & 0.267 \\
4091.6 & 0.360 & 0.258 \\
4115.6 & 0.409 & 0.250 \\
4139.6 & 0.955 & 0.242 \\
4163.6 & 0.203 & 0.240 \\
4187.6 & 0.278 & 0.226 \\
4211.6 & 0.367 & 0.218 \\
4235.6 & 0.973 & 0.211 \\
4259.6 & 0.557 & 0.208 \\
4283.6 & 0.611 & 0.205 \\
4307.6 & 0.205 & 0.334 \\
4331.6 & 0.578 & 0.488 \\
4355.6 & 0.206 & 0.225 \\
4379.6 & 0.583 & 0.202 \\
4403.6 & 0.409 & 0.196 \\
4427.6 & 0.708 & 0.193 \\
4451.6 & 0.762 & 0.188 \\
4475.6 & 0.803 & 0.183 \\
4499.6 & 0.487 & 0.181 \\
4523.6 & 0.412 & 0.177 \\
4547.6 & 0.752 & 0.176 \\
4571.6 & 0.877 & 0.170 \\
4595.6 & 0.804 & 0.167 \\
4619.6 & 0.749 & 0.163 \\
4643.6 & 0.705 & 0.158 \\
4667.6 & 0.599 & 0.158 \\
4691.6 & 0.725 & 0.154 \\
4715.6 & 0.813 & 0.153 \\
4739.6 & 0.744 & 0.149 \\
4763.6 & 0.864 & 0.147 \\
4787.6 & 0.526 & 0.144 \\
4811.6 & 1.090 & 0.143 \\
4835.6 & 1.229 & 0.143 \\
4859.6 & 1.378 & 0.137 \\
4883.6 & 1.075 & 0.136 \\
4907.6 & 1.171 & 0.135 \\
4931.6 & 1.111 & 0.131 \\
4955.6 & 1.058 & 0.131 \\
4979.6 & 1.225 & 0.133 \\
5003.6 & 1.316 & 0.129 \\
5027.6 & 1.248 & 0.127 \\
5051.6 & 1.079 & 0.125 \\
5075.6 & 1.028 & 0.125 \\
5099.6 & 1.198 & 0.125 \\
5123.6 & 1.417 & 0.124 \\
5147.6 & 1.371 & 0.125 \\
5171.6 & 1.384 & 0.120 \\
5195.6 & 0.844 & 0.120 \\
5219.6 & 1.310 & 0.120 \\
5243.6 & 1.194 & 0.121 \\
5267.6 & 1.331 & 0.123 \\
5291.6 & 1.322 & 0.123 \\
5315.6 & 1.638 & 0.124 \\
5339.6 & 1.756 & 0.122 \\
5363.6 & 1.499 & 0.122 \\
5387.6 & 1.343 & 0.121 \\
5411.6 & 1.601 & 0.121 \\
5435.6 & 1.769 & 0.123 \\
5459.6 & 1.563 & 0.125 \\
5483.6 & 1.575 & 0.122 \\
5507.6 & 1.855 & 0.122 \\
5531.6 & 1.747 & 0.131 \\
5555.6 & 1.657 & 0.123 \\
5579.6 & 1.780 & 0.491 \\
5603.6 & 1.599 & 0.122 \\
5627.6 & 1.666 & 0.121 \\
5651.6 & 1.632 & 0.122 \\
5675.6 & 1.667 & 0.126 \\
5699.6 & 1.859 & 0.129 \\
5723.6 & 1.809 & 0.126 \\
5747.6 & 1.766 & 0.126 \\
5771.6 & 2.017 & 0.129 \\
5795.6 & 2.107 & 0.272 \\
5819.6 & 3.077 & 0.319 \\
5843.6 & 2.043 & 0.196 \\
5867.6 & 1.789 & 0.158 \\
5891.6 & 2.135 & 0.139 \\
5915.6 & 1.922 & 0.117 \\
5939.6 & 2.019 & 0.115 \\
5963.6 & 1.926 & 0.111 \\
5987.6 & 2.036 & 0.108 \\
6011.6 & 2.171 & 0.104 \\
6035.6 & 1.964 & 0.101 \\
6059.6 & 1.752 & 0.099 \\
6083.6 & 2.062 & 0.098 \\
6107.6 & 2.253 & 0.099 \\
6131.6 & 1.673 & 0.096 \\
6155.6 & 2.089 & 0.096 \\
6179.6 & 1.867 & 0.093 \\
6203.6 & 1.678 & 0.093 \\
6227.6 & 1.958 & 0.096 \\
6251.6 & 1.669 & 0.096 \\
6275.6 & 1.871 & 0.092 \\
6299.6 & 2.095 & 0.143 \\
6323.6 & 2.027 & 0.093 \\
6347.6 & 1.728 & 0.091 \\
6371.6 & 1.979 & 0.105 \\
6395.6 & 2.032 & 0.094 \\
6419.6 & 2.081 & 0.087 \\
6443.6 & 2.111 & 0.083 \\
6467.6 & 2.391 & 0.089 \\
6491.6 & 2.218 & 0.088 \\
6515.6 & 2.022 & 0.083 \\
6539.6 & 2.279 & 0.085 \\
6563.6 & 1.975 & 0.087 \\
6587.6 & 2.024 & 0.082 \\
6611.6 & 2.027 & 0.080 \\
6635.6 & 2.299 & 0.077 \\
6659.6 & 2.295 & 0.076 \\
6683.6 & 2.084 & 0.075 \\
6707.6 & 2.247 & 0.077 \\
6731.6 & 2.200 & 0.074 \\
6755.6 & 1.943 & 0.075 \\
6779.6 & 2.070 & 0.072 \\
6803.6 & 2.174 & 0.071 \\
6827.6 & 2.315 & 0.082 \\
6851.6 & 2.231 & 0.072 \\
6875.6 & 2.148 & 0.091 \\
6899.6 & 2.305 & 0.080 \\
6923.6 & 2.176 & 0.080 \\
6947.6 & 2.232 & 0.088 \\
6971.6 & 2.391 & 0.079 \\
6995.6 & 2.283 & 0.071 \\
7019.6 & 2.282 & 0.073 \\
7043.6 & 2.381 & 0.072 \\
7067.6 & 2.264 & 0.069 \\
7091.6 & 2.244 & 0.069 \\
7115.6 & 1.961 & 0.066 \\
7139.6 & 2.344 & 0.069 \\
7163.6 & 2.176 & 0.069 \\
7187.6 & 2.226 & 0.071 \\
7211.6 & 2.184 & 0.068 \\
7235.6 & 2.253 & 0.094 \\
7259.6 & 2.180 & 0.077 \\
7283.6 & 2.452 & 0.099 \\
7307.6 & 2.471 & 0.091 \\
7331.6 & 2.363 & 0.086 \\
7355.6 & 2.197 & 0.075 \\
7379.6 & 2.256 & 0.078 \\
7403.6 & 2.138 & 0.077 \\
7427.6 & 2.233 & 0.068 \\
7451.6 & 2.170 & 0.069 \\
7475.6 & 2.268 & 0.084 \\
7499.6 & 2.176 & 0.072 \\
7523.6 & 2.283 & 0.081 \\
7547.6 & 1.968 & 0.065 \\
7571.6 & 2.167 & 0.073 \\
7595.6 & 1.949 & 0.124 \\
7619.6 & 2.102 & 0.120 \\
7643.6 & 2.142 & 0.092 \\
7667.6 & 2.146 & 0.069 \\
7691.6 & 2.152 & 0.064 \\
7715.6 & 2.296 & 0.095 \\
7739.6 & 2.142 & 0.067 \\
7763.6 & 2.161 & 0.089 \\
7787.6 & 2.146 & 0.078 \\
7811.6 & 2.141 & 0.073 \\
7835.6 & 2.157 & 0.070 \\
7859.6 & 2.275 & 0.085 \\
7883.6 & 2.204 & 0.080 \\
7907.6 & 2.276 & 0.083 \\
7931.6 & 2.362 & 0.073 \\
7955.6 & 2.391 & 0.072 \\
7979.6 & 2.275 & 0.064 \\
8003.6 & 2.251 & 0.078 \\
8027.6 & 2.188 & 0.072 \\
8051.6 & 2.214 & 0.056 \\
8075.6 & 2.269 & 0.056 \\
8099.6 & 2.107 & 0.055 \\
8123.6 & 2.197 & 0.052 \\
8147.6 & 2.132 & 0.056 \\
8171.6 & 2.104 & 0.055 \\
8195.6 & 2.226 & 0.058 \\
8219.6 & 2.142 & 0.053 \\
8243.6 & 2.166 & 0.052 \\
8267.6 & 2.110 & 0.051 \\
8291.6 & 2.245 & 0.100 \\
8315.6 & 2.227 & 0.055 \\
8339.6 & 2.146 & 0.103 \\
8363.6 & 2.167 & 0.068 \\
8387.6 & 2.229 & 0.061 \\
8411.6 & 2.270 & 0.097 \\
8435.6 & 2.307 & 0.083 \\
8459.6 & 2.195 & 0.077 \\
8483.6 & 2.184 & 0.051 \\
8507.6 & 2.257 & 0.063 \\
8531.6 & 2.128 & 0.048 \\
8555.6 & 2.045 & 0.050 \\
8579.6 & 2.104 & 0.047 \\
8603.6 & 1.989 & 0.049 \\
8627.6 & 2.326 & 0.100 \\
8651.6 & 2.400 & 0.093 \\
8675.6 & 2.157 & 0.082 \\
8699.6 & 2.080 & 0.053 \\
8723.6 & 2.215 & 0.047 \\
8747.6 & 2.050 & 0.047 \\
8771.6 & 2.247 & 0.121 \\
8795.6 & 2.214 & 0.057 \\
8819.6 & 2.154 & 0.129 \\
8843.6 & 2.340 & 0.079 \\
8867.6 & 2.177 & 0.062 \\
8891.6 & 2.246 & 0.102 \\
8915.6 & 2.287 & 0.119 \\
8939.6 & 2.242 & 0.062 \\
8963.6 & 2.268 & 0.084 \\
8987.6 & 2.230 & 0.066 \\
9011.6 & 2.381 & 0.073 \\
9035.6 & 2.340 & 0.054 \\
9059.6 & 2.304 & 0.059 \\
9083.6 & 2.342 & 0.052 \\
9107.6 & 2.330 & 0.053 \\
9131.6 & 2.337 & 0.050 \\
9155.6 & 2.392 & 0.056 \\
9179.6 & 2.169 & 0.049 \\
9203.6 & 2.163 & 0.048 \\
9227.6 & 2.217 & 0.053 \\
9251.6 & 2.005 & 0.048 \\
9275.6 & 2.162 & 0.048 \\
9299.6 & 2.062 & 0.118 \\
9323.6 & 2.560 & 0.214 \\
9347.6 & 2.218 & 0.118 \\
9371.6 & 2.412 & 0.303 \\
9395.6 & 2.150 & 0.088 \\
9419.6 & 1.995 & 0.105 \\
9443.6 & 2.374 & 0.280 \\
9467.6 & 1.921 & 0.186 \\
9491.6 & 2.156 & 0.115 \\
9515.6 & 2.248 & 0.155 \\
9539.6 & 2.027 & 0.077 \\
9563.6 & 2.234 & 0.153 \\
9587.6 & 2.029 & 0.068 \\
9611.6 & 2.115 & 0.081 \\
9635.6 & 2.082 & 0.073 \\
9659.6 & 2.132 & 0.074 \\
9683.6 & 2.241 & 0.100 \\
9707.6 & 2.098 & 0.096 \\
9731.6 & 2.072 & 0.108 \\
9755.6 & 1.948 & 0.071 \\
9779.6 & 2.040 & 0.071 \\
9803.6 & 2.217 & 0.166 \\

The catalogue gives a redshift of 0.21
